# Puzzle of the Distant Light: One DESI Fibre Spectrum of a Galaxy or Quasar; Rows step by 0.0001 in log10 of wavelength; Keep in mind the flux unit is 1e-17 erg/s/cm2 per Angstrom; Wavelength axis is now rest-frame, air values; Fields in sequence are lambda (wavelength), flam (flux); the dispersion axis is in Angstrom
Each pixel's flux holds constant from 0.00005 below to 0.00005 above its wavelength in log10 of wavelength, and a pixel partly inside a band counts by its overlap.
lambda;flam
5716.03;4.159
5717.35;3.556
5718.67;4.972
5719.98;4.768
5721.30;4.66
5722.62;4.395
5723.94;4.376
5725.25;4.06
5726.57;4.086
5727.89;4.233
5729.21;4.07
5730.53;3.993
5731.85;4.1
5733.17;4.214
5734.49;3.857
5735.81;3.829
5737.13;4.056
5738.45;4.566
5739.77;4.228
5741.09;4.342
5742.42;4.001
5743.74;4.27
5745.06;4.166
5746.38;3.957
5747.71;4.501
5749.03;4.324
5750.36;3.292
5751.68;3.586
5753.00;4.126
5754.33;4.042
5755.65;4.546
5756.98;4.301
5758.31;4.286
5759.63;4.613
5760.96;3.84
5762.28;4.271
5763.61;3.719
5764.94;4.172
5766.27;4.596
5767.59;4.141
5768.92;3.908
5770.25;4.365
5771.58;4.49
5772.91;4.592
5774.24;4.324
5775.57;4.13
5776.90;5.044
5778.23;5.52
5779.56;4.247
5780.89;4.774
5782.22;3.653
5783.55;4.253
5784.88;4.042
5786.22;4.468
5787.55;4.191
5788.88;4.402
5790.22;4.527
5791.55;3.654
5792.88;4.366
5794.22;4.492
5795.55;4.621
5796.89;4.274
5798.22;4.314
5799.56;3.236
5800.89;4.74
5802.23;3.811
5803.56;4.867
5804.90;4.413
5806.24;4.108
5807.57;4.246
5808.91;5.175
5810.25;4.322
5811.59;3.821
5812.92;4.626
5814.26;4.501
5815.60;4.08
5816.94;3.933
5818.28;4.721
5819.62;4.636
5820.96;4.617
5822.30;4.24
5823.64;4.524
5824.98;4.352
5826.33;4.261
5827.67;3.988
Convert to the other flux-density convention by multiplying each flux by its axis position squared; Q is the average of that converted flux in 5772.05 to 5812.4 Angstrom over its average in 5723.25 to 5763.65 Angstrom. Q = 1.1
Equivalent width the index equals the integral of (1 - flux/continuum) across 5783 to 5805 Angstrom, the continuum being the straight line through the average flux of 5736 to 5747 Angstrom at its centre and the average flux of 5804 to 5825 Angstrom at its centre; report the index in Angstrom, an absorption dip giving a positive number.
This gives 0.4 Angstrom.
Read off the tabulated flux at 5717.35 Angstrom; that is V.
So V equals 3.556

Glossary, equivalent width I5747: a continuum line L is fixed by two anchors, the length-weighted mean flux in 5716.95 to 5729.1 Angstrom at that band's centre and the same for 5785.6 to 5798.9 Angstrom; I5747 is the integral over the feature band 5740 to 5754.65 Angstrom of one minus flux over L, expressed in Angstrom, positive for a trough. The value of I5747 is 1.0 Angstrom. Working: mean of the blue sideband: 4.35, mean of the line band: 4.06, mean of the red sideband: 4.33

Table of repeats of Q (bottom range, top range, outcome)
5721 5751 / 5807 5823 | 1.09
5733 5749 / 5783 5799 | 1.05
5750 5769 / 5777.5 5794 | 1.07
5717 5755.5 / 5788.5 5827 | 1.07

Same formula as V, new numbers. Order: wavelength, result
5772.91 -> 4.592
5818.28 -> 4.721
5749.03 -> 4.324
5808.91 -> 5.175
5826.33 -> 4.261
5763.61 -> 3.719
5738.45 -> 4.566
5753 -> 4.126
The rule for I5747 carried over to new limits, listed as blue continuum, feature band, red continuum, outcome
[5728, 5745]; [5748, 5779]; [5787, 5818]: -0.5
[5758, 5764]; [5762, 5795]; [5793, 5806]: -0.9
